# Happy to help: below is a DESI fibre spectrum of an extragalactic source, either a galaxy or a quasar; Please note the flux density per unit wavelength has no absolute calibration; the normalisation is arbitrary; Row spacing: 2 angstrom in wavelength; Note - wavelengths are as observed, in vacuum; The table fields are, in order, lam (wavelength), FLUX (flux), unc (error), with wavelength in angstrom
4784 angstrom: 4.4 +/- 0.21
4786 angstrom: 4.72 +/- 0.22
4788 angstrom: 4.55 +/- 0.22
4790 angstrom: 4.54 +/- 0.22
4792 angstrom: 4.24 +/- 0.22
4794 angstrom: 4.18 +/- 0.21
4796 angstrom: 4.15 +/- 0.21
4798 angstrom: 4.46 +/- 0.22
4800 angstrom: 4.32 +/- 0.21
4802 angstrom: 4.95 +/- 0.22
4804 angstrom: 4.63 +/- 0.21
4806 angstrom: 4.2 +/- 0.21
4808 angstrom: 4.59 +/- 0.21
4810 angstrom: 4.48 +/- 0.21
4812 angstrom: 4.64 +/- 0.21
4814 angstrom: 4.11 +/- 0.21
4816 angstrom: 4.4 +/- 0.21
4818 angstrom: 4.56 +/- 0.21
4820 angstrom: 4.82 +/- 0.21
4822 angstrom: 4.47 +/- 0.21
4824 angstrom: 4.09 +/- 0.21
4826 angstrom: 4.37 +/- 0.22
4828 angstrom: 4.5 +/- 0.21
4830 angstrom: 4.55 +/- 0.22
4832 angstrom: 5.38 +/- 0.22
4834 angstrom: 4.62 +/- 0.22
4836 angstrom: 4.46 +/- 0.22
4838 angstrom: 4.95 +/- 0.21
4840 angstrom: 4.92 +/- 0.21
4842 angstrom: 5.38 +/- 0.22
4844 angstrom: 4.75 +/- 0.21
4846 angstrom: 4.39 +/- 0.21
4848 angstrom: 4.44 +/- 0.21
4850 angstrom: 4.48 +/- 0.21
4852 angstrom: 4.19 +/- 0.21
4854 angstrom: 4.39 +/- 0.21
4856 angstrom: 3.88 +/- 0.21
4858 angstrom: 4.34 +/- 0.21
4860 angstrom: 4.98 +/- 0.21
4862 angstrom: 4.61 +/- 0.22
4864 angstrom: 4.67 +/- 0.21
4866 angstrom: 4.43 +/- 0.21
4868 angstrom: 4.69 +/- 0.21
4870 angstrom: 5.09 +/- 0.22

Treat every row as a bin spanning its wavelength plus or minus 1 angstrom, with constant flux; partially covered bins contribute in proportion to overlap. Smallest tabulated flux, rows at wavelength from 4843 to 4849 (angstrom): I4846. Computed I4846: 4.39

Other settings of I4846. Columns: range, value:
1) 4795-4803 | 4.15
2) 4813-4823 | 4.11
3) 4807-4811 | 4.48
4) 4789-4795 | 4.18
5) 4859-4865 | 4.61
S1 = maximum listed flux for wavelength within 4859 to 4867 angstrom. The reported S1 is 4.98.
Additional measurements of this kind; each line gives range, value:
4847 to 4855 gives 4.48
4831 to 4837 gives 5.38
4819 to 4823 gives 4.82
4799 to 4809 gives 4.95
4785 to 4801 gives 4.72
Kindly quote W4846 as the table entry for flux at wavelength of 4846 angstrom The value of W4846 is 4.39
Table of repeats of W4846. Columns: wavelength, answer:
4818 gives 4.56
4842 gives 5.38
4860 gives 4.98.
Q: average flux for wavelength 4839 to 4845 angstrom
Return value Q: 5.02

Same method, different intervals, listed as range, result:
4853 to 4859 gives 4.2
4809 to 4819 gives 4.44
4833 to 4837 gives 4.54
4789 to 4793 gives 4.39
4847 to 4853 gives 4.37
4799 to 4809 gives 4.54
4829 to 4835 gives 4.85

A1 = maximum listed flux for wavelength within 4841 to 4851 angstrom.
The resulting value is 5.38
